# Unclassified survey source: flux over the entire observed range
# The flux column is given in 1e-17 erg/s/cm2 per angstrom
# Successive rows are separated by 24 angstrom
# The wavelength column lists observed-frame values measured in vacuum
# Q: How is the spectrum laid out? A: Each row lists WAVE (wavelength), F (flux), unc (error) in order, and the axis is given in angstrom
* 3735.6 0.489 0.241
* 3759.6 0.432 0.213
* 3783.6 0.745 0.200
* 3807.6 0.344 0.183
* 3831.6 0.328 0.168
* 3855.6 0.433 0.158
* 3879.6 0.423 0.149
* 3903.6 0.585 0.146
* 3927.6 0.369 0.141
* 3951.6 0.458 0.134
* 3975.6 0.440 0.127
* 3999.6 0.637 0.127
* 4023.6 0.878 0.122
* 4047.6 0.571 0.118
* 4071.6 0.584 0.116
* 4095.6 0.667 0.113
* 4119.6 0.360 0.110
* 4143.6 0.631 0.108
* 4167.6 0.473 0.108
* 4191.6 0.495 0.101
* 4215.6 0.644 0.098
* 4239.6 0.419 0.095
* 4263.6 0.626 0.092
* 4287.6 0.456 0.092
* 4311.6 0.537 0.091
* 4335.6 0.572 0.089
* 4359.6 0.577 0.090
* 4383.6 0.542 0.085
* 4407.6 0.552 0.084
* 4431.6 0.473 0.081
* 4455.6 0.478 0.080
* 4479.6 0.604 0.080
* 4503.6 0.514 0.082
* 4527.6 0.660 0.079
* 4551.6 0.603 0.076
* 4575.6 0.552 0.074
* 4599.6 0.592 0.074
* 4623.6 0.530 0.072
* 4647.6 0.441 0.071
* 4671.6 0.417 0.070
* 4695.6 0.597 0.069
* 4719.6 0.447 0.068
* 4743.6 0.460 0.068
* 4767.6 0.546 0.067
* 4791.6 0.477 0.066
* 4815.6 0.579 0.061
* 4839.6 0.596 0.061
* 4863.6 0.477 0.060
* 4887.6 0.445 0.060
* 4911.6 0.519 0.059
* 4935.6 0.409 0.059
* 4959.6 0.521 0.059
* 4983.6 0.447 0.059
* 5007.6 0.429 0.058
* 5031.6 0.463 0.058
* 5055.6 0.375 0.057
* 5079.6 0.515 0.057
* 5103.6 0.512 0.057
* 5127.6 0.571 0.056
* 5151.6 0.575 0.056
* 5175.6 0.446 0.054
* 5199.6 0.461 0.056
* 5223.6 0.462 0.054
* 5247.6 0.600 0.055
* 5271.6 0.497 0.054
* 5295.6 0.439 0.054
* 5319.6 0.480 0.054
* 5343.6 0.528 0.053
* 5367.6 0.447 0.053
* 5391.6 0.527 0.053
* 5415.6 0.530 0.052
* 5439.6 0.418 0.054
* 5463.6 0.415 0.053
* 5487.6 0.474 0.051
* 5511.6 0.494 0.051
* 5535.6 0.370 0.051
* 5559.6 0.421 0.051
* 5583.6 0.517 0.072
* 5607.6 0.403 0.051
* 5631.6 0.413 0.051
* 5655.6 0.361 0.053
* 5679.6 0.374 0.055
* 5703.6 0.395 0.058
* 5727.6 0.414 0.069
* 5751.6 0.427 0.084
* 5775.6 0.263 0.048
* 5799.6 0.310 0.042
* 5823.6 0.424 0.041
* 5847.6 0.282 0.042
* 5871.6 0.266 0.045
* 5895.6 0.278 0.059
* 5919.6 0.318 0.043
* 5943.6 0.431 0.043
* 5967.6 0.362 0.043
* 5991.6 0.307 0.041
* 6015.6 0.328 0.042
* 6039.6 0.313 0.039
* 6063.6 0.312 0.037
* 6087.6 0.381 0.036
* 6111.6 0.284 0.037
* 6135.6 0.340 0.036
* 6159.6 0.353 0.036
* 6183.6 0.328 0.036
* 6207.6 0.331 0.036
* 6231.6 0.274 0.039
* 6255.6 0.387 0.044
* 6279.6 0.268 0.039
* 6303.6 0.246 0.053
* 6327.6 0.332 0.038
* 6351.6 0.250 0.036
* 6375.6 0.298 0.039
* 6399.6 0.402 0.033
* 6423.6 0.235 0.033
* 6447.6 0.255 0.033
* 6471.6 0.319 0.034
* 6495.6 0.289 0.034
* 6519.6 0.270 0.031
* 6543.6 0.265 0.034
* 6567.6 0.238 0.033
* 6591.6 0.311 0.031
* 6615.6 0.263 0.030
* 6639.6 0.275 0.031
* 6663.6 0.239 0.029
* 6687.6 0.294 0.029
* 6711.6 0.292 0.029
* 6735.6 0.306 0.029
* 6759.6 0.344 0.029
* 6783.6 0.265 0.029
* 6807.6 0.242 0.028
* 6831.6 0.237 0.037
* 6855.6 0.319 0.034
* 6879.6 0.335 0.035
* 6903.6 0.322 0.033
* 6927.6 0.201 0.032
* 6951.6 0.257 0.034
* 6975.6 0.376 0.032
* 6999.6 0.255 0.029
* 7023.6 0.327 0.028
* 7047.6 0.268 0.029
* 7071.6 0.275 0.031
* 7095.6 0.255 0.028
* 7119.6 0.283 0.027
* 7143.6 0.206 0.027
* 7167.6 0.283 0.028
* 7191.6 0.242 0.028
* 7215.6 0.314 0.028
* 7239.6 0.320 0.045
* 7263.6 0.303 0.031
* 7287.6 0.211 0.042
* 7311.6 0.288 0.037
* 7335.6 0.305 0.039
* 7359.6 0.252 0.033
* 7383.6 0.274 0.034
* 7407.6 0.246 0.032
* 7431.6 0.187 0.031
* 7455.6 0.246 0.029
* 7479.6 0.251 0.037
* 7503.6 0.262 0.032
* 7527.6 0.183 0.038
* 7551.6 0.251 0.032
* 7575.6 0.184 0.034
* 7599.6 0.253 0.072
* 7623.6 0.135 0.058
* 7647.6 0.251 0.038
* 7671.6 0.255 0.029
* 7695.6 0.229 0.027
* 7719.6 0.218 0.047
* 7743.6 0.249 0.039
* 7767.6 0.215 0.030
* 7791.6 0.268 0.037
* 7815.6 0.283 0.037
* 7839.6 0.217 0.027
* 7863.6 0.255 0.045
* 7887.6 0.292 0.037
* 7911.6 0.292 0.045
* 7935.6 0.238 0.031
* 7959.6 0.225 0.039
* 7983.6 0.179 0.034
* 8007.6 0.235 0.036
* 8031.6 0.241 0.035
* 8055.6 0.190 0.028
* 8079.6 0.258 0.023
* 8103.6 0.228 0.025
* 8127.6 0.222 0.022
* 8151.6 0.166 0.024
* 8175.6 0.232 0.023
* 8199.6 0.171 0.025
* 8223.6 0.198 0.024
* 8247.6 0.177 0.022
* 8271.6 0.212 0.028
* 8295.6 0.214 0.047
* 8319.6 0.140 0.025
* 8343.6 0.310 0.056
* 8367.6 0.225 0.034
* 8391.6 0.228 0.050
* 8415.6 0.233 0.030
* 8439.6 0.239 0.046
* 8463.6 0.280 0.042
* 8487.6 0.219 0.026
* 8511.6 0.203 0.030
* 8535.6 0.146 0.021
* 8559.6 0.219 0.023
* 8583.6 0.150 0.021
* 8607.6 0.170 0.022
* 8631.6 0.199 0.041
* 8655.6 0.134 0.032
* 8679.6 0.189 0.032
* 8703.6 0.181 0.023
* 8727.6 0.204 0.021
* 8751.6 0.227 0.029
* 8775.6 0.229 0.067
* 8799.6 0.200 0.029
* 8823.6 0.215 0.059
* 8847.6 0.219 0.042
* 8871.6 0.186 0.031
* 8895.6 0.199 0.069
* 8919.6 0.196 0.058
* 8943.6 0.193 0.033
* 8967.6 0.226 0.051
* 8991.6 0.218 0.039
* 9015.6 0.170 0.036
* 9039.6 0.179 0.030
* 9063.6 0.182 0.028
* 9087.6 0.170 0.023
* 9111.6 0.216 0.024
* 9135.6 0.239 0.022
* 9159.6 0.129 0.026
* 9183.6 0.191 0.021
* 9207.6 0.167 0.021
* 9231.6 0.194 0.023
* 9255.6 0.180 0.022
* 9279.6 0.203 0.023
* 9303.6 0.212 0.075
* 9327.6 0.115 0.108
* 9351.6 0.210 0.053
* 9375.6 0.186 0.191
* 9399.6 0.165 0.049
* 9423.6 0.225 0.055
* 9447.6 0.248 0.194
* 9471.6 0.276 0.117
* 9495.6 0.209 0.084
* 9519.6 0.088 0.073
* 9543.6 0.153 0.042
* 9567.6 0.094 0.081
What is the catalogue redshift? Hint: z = 1.393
